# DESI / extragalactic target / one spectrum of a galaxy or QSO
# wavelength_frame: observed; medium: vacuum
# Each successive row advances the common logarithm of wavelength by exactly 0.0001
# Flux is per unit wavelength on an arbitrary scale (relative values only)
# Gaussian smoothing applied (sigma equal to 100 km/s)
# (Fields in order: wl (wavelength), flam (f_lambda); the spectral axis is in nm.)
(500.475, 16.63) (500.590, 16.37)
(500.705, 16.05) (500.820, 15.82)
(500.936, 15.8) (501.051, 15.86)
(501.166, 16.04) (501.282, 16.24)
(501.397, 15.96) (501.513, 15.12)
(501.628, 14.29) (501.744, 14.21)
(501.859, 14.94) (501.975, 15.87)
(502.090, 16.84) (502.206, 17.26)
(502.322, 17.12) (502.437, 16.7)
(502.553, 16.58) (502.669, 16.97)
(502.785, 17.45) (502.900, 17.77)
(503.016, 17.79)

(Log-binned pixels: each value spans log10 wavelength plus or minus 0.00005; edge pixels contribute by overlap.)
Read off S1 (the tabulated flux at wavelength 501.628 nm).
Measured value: 14.29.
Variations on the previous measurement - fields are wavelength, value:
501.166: 16.04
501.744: 14.21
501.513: 15.12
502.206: 17.26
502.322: 17.12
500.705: 16.05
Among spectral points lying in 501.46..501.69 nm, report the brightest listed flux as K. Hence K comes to 15.12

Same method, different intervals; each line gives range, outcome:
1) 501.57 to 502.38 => 17.26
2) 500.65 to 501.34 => 16.24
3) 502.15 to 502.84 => 17.45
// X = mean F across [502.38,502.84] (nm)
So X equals 16.9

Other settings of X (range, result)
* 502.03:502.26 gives 17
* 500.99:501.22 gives 16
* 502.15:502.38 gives 17.2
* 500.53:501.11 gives 16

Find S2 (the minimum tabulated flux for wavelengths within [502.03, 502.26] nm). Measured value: 16.84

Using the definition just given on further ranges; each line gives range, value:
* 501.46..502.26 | 14.21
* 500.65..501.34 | 15.8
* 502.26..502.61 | 16.58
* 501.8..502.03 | 14.94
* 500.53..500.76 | 16.05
